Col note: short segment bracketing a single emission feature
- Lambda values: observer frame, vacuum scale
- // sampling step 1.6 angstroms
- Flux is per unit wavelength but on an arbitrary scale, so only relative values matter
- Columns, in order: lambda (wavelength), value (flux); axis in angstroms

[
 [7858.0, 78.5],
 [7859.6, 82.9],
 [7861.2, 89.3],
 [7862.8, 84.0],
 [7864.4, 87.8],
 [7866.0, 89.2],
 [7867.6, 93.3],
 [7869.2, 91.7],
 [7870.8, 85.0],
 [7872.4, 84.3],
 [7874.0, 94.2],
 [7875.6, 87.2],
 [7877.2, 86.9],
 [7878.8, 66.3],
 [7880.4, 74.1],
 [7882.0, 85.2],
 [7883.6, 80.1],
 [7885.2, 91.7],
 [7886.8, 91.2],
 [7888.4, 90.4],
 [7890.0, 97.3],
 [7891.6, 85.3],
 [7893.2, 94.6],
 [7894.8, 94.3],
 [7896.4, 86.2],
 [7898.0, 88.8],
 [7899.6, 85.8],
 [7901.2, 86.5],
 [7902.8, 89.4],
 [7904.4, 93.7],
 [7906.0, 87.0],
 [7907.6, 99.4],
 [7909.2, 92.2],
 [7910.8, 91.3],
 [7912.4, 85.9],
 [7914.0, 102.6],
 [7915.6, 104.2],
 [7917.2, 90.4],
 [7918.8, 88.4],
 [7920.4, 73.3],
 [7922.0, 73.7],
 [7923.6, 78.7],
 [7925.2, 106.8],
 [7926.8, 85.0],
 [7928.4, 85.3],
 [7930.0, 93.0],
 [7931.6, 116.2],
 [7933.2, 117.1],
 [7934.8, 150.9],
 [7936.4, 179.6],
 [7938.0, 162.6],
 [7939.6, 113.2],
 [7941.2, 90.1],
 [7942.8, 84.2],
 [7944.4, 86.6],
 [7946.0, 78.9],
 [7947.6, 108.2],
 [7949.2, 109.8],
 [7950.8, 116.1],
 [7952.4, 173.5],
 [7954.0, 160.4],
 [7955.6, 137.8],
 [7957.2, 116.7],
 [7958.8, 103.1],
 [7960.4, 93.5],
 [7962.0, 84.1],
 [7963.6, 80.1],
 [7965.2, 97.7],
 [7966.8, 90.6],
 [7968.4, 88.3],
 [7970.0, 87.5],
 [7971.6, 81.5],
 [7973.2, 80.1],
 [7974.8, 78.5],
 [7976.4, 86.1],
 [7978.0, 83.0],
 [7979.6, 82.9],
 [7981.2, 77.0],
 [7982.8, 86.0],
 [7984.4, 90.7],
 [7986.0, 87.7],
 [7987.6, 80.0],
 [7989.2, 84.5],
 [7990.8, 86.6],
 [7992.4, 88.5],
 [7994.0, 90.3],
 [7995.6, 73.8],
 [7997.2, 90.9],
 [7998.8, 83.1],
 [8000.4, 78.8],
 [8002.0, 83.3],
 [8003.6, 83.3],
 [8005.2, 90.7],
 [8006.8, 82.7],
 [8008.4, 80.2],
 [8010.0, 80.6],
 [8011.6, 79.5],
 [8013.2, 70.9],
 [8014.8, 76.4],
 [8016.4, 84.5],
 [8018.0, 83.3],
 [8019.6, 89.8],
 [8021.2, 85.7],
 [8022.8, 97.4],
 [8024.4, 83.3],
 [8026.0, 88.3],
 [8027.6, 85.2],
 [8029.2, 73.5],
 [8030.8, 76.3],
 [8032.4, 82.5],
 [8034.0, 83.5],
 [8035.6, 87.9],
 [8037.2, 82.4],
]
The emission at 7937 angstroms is [S II] 6716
